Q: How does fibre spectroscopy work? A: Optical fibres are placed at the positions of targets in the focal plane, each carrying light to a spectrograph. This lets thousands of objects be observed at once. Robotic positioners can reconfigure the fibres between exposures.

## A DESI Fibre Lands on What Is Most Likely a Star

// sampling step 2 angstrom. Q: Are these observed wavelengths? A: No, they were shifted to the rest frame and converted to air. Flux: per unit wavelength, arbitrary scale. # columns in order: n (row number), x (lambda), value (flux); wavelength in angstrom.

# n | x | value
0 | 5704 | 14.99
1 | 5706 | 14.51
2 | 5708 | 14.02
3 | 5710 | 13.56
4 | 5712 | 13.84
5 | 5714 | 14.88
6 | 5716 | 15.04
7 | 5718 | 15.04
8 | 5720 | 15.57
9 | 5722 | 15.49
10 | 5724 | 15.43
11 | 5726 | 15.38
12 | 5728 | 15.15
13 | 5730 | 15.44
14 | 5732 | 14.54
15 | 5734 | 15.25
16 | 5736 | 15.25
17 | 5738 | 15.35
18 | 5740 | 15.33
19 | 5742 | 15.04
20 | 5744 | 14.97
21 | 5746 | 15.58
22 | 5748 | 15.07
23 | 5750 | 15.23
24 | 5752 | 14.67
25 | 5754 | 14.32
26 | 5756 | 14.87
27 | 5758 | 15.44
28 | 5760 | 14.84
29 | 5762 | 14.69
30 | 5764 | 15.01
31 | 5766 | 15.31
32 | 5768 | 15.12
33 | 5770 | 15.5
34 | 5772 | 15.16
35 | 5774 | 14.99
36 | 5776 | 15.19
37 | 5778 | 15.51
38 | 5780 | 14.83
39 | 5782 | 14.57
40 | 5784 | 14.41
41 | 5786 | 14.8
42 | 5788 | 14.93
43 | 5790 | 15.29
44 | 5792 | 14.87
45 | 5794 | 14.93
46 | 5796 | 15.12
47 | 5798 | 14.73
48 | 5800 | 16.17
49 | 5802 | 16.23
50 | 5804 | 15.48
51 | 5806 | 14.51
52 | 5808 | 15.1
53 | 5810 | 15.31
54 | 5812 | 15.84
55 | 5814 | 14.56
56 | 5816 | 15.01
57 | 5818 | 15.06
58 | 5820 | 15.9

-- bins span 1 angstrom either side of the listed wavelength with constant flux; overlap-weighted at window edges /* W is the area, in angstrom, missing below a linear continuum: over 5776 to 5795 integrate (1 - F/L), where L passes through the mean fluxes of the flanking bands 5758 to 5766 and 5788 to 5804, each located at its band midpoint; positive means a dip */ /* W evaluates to 0.4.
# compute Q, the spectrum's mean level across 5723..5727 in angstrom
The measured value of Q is 15.4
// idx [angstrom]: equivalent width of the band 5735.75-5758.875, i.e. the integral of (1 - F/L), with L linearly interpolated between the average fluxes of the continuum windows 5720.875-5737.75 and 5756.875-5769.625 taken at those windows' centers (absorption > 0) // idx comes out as 0.1 angstrom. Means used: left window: 15.2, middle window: 15.1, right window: 15.1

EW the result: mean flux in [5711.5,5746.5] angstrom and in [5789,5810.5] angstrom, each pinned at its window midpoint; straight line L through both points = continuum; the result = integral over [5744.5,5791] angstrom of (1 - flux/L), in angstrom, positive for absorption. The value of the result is 0.6 angstrom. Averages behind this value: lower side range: 15.2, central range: 15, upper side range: 15.2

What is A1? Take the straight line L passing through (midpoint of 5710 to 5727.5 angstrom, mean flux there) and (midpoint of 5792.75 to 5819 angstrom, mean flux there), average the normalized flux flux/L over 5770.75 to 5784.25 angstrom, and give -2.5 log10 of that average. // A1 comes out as 0.012 mag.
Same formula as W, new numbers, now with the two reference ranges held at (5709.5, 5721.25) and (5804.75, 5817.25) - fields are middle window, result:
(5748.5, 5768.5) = -0.1 angstrom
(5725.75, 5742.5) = -0.5 angstrom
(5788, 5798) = 0.0 angstrom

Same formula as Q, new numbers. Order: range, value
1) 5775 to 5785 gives 14.9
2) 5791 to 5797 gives 15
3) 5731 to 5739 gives 15.1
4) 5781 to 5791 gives 14.8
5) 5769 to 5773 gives 15.3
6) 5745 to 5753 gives 15.1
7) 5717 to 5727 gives 15.4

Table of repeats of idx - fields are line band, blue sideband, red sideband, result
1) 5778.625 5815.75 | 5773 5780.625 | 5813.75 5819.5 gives -0.1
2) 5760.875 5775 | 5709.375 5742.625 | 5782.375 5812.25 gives 0.0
